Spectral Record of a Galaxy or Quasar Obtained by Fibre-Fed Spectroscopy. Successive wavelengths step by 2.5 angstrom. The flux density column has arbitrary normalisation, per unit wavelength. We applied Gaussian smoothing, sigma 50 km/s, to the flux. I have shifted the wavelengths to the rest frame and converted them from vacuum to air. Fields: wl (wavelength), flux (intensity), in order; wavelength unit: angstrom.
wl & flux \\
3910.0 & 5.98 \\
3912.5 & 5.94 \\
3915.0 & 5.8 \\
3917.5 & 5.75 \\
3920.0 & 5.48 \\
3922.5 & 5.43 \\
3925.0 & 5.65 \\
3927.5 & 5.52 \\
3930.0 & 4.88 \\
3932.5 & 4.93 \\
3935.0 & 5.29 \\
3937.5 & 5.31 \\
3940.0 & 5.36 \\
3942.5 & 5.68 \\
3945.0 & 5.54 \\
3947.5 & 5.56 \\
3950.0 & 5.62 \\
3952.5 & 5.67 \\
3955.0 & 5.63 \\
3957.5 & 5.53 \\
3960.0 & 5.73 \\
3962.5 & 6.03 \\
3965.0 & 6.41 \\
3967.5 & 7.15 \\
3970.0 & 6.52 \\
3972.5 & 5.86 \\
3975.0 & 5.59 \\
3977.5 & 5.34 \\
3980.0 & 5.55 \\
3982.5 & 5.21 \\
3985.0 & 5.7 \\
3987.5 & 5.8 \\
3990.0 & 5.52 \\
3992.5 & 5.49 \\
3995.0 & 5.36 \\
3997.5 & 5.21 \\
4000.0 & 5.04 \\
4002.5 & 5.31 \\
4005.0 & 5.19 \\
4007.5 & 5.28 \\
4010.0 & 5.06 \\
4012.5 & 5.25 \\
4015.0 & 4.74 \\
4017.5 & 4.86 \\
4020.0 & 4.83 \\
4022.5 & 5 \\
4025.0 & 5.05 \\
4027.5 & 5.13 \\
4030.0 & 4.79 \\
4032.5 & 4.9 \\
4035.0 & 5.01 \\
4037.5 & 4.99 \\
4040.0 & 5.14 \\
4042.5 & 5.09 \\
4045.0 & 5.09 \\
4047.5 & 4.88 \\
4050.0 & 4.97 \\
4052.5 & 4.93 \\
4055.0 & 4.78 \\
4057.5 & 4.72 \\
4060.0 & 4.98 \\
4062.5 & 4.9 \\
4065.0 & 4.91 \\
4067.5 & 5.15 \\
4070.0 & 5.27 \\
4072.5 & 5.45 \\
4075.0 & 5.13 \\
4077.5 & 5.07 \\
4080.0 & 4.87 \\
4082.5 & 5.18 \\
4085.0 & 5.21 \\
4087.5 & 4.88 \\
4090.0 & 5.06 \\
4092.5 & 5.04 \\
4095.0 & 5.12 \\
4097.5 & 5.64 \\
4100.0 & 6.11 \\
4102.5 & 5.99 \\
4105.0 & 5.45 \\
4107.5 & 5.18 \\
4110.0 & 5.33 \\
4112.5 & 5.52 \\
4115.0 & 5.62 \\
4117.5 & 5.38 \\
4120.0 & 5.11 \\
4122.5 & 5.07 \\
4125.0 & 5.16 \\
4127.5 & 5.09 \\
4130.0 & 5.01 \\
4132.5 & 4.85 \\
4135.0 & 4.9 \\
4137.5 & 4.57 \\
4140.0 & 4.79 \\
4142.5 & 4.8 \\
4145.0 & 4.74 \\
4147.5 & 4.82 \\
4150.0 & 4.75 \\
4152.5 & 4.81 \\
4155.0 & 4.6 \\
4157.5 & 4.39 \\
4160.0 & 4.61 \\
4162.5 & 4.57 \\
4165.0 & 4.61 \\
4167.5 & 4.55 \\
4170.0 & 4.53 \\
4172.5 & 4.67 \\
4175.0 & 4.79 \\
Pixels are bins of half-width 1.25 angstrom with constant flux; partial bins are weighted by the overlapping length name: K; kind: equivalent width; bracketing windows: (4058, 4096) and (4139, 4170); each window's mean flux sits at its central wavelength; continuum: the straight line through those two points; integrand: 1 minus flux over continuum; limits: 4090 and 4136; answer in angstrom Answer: -3.96 angstrom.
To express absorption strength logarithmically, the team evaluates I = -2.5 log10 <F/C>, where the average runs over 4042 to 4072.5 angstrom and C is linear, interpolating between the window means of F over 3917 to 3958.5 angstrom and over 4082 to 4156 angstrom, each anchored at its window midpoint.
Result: 0.05 mag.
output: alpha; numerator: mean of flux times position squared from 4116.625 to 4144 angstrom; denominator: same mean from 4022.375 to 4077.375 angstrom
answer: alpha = 1.0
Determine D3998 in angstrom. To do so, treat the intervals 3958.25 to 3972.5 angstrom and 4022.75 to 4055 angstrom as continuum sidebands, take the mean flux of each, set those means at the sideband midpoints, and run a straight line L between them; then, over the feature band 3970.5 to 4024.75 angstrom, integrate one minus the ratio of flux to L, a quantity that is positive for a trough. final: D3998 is 3.9 angstrom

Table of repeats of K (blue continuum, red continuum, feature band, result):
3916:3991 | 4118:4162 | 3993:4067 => 4.1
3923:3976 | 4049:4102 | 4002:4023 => 1.4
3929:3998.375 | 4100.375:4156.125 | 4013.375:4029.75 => 1.5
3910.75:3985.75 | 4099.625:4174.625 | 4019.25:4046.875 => 1.8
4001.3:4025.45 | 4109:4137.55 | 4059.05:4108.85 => -1.1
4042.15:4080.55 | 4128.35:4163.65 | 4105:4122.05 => -1.8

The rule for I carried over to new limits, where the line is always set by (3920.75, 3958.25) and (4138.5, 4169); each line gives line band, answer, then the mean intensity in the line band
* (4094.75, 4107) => -0.17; 5.68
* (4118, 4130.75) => -0.07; 5.11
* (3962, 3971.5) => -0.22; 6.55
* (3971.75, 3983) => -0.04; 5.51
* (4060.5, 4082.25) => -0.03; 5.09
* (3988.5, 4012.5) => -0.01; 5.28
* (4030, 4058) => 0.02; 4.95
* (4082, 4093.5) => -0.04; 5.07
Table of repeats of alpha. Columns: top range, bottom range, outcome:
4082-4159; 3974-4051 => 1.04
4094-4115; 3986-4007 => 1.09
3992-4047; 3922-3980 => 0.93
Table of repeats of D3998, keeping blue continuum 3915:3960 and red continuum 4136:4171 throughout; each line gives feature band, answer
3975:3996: -0.8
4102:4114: -1.6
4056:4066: 0.3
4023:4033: 0.3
